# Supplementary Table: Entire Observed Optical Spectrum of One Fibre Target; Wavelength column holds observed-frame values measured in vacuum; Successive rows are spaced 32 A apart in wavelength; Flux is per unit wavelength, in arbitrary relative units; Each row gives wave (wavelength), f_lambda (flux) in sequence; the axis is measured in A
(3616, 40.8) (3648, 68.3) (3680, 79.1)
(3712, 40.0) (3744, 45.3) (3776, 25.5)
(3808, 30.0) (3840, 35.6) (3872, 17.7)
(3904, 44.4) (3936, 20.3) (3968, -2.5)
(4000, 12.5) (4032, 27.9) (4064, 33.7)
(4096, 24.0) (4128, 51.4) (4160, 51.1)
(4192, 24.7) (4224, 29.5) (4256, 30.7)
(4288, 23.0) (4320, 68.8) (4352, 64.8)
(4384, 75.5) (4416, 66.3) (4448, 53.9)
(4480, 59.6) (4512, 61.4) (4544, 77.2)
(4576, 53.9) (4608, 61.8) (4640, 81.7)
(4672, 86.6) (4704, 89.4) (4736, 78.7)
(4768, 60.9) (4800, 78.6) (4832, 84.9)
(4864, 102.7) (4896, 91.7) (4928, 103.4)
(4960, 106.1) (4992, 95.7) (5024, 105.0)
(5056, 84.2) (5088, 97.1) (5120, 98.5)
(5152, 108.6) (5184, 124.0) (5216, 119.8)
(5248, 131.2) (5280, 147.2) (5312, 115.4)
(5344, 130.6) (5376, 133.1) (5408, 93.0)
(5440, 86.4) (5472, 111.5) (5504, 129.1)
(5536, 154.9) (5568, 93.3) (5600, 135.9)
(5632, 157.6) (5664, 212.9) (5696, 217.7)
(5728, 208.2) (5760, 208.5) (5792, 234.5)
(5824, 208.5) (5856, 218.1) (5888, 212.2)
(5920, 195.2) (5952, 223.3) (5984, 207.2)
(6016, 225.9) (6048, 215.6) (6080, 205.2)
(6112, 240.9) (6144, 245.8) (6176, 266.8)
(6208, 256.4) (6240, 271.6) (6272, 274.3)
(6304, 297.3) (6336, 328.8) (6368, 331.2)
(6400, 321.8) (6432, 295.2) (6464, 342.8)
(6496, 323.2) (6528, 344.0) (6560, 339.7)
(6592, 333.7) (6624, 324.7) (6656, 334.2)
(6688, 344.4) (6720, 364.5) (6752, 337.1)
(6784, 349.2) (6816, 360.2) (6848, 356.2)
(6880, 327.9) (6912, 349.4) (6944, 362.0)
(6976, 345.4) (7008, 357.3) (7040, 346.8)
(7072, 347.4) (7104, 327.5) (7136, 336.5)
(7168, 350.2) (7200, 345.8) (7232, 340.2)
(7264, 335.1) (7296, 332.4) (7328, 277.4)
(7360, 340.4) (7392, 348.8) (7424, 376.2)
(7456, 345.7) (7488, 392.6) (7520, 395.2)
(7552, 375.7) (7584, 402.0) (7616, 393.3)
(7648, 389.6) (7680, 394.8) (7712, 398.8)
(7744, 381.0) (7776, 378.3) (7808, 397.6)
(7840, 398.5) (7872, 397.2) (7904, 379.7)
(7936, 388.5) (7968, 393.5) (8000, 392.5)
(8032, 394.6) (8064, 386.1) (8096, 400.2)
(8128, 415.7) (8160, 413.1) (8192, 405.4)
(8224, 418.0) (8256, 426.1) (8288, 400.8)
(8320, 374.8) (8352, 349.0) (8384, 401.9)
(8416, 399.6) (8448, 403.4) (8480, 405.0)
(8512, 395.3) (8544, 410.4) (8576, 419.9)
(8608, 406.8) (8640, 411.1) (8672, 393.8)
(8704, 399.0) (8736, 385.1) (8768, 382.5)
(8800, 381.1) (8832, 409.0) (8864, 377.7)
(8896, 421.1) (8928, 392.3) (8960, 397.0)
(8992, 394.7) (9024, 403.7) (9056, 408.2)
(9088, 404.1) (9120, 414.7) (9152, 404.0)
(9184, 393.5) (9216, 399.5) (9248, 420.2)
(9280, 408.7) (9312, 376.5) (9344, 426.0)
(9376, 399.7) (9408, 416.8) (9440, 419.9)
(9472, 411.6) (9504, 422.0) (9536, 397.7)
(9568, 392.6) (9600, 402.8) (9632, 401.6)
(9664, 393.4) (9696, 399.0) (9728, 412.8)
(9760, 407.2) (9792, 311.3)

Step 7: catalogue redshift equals 0.415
